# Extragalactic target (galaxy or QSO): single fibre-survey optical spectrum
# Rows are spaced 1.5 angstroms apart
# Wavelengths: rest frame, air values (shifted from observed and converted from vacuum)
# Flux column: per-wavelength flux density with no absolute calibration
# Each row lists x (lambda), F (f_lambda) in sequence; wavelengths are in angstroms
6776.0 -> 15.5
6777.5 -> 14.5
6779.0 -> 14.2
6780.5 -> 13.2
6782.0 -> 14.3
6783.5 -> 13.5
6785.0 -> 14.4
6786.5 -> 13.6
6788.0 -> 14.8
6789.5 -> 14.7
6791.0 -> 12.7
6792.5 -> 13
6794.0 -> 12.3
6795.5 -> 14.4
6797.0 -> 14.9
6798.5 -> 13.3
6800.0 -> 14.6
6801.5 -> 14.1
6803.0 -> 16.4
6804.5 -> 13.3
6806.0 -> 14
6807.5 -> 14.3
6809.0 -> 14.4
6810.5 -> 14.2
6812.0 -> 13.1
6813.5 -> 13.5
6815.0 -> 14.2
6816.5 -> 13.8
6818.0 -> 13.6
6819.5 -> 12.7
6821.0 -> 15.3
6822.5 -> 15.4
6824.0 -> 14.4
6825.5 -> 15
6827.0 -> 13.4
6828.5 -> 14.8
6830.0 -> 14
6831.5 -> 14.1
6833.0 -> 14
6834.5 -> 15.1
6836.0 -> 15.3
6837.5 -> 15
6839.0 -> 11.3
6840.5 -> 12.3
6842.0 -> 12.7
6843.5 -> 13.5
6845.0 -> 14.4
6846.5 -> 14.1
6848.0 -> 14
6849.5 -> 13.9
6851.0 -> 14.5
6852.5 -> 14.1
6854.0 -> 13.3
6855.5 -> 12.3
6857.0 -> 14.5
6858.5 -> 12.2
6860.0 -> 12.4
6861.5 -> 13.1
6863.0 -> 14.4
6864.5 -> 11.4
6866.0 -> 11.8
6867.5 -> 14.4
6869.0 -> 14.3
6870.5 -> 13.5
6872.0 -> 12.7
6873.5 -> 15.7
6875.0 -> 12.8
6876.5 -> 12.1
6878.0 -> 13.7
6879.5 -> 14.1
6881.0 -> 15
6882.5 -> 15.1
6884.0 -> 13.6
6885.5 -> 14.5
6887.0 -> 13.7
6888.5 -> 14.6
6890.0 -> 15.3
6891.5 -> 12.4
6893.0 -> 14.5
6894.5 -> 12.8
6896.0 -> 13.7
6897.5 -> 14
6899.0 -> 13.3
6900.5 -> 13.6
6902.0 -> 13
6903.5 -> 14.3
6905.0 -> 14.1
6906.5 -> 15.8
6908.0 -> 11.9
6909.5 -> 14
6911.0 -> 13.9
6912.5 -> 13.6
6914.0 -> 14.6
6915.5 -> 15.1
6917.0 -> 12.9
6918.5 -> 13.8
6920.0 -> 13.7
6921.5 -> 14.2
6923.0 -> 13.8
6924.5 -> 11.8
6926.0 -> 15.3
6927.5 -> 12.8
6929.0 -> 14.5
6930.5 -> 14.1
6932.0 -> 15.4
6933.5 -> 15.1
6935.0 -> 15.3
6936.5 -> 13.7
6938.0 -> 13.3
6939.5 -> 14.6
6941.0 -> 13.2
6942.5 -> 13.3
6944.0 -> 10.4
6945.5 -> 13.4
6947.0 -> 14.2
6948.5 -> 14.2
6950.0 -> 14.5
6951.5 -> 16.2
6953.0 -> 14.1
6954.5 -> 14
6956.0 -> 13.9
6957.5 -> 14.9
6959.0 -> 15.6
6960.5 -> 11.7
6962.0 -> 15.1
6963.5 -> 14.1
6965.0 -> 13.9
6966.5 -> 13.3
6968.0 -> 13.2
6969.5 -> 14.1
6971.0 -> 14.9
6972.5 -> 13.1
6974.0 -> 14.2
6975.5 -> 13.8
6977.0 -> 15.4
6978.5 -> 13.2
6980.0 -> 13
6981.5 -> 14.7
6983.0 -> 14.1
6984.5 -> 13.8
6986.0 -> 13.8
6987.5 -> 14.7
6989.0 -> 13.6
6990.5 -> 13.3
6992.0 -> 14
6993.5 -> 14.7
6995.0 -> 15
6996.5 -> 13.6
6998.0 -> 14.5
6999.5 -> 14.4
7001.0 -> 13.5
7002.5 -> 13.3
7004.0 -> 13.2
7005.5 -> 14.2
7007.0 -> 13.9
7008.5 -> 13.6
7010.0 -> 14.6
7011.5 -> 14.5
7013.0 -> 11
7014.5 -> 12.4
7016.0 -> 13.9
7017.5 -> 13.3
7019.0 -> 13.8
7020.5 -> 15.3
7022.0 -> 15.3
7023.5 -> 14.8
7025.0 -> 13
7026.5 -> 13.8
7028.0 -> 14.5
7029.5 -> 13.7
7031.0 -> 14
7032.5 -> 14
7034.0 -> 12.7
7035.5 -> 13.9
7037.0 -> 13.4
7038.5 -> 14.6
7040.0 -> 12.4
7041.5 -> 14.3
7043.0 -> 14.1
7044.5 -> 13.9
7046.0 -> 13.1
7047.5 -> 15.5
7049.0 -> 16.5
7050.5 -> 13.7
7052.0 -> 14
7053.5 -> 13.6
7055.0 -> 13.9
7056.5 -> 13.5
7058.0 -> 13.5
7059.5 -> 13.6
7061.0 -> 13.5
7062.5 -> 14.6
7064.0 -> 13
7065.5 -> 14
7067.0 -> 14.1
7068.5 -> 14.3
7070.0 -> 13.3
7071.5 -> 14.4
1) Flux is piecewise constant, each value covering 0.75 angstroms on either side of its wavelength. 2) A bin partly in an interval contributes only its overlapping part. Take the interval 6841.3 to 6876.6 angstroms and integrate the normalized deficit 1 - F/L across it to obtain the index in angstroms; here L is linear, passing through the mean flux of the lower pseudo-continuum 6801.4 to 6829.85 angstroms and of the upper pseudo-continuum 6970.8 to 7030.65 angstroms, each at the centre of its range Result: 1.7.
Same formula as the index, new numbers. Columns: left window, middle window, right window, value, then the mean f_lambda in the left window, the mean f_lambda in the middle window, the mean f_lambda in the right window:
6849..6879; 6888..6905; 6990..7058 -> -0.39 angstroms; 13.4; 13.8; 13.9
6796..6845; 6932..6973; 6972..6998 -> 0.08 angstroms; 14.1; 14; 14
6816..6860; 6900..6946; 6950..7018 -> 0.30 angstroms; 13.9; 13.8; 13.9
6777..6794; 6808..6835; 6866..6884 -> -0.64 angstroms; 13.8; 14.2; 13.8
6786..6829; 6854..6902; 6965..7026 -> 1.46 angstroms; 14.1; 13.6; 13.9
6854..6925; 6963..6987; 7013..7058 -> -0.20 angstroms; 13.7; 13.9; 13.9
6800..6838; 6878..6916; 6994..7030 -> 0.34 angstroms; 14.3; 14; 13.9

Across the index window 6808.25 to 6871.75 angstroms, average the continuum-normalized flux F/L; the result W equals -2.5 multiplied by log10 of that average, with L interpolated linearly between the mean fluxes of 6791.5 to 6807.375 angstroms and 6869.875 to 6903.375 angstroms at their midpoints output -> 0.01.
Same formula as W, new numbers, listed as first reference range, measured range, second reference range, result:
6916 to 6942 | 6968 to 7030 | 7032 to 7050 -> 0.01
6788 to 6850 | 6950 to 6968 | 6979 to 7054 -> -0.02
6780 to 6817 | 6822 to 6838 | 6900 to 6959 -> -0.05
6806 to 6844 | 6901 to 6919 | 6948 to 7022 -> 0.01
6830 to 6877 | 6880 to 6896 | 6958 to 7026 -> -0.04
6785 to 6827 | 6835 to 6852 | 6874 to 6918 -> 0.02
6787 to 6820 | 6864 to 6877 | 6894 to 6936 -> 0.06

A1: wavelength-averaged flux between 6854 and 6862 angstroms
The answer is 12.9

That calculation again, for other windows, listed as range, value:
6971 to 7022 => 13.9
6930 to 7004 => 14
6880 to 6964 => 14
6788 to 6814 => 14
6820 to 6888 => 13.8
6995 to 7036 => 13.8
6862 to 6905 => 13.7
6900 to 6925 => 13.8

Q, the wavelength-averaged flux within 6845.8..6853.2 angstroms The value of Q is 14.1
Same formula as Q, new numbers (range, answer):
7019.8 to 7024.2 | 15.1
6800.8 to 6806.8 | 14.5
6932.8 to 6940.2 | 14.4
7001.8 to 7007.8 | 13.7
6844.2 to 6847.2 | 14.2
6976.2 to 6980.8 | 13.9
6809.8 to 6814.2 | 13.6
